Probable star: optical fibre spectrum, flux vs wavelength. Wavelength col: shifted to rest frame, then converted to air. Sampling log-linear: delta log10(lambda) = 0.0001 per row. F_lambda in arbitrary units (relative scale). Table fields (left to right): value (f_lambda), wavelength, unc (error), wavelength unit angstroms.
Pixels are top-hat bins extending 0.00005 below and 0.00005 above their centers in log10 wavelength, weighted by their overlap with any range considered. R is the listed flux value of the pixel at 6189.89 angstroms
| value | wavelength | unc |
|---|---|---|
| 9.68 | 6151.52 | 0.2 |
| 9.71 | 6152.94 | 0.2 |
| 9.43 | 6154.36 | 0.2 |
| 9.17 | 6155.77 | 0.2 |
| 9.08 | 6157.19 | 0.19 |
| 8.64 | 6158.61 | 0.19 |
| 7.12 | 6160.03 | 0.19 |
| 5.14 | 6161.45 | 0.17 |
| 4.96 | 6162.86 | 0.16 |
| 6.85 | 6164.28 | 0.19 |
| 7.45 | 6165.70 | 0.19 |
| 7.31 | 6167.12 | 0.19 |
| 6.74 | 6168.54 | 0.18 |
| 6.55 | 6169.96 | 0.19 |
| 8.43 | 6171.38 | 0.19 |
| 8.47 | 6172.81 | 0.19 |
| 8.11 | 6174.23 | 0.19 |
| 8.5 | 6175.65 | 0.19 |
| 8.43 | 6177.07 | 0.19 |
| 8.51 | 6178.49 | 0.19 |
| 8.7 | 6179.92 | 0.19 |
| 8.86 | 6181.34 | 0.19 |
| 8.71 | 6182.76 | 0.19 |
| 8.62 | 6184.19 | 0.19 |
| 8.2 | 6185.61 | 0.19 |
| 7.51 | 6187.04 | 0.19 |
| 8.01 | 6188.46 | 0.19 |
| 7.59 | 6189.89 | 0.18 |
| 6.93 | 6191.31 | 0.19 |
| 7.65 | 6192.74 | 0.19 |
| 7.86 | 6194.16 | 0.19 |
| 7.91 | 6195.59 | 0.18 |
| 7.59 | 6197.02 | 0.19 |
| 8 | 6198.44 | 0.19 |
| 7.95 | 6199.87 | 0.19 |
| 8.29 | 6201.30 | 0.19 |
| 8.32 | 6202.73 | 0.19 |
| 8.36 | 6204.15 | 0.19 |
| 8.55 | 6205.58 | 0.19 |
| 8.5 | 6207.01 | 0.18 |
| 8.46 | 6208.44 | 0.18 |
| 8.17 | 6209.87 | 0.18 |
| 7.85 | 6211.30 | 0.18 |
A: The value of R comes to 7.59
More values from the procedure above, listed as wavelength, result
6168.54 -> 6.74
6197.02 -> 7.59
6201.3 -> 8.29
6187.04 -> 7.51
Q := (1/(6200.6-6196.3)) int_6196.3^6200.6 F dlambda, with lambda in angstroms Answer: 7.85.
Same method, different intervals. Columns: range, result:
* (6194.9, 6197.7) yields 7.74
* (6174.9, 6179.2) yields 8.49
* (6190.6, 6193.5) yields 7.31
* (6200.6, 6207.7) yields 8.41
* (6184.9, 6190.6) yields 7.83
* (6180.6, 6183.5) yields 8.78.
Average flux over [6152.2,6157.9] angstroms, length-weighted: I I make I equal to 9.34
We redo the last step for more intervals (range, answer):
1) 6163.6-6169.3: 7.08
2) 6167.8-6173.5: 7.53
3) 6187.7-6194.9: 7.61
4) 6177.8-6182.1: 8.69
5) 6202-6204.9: 8.36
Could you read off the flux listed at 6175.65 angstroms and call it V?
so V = 8.5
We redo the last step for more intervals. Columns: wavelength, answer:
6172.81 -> 8.47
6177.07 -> 8.43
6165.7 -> 7.45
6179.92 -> 8.7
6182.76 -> 8.71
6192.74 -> 7.65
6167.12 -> 7.31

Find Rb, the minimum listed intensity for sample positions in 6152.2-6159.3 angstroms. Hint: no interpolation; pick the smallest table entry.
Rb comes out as 8.64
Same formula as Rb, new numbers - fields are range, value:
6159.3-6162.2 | 5.14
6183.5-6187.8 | 7.51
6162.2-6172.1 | 4.96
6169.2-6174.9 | 6.55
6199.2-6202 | 7.95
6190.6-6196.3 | 6.93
